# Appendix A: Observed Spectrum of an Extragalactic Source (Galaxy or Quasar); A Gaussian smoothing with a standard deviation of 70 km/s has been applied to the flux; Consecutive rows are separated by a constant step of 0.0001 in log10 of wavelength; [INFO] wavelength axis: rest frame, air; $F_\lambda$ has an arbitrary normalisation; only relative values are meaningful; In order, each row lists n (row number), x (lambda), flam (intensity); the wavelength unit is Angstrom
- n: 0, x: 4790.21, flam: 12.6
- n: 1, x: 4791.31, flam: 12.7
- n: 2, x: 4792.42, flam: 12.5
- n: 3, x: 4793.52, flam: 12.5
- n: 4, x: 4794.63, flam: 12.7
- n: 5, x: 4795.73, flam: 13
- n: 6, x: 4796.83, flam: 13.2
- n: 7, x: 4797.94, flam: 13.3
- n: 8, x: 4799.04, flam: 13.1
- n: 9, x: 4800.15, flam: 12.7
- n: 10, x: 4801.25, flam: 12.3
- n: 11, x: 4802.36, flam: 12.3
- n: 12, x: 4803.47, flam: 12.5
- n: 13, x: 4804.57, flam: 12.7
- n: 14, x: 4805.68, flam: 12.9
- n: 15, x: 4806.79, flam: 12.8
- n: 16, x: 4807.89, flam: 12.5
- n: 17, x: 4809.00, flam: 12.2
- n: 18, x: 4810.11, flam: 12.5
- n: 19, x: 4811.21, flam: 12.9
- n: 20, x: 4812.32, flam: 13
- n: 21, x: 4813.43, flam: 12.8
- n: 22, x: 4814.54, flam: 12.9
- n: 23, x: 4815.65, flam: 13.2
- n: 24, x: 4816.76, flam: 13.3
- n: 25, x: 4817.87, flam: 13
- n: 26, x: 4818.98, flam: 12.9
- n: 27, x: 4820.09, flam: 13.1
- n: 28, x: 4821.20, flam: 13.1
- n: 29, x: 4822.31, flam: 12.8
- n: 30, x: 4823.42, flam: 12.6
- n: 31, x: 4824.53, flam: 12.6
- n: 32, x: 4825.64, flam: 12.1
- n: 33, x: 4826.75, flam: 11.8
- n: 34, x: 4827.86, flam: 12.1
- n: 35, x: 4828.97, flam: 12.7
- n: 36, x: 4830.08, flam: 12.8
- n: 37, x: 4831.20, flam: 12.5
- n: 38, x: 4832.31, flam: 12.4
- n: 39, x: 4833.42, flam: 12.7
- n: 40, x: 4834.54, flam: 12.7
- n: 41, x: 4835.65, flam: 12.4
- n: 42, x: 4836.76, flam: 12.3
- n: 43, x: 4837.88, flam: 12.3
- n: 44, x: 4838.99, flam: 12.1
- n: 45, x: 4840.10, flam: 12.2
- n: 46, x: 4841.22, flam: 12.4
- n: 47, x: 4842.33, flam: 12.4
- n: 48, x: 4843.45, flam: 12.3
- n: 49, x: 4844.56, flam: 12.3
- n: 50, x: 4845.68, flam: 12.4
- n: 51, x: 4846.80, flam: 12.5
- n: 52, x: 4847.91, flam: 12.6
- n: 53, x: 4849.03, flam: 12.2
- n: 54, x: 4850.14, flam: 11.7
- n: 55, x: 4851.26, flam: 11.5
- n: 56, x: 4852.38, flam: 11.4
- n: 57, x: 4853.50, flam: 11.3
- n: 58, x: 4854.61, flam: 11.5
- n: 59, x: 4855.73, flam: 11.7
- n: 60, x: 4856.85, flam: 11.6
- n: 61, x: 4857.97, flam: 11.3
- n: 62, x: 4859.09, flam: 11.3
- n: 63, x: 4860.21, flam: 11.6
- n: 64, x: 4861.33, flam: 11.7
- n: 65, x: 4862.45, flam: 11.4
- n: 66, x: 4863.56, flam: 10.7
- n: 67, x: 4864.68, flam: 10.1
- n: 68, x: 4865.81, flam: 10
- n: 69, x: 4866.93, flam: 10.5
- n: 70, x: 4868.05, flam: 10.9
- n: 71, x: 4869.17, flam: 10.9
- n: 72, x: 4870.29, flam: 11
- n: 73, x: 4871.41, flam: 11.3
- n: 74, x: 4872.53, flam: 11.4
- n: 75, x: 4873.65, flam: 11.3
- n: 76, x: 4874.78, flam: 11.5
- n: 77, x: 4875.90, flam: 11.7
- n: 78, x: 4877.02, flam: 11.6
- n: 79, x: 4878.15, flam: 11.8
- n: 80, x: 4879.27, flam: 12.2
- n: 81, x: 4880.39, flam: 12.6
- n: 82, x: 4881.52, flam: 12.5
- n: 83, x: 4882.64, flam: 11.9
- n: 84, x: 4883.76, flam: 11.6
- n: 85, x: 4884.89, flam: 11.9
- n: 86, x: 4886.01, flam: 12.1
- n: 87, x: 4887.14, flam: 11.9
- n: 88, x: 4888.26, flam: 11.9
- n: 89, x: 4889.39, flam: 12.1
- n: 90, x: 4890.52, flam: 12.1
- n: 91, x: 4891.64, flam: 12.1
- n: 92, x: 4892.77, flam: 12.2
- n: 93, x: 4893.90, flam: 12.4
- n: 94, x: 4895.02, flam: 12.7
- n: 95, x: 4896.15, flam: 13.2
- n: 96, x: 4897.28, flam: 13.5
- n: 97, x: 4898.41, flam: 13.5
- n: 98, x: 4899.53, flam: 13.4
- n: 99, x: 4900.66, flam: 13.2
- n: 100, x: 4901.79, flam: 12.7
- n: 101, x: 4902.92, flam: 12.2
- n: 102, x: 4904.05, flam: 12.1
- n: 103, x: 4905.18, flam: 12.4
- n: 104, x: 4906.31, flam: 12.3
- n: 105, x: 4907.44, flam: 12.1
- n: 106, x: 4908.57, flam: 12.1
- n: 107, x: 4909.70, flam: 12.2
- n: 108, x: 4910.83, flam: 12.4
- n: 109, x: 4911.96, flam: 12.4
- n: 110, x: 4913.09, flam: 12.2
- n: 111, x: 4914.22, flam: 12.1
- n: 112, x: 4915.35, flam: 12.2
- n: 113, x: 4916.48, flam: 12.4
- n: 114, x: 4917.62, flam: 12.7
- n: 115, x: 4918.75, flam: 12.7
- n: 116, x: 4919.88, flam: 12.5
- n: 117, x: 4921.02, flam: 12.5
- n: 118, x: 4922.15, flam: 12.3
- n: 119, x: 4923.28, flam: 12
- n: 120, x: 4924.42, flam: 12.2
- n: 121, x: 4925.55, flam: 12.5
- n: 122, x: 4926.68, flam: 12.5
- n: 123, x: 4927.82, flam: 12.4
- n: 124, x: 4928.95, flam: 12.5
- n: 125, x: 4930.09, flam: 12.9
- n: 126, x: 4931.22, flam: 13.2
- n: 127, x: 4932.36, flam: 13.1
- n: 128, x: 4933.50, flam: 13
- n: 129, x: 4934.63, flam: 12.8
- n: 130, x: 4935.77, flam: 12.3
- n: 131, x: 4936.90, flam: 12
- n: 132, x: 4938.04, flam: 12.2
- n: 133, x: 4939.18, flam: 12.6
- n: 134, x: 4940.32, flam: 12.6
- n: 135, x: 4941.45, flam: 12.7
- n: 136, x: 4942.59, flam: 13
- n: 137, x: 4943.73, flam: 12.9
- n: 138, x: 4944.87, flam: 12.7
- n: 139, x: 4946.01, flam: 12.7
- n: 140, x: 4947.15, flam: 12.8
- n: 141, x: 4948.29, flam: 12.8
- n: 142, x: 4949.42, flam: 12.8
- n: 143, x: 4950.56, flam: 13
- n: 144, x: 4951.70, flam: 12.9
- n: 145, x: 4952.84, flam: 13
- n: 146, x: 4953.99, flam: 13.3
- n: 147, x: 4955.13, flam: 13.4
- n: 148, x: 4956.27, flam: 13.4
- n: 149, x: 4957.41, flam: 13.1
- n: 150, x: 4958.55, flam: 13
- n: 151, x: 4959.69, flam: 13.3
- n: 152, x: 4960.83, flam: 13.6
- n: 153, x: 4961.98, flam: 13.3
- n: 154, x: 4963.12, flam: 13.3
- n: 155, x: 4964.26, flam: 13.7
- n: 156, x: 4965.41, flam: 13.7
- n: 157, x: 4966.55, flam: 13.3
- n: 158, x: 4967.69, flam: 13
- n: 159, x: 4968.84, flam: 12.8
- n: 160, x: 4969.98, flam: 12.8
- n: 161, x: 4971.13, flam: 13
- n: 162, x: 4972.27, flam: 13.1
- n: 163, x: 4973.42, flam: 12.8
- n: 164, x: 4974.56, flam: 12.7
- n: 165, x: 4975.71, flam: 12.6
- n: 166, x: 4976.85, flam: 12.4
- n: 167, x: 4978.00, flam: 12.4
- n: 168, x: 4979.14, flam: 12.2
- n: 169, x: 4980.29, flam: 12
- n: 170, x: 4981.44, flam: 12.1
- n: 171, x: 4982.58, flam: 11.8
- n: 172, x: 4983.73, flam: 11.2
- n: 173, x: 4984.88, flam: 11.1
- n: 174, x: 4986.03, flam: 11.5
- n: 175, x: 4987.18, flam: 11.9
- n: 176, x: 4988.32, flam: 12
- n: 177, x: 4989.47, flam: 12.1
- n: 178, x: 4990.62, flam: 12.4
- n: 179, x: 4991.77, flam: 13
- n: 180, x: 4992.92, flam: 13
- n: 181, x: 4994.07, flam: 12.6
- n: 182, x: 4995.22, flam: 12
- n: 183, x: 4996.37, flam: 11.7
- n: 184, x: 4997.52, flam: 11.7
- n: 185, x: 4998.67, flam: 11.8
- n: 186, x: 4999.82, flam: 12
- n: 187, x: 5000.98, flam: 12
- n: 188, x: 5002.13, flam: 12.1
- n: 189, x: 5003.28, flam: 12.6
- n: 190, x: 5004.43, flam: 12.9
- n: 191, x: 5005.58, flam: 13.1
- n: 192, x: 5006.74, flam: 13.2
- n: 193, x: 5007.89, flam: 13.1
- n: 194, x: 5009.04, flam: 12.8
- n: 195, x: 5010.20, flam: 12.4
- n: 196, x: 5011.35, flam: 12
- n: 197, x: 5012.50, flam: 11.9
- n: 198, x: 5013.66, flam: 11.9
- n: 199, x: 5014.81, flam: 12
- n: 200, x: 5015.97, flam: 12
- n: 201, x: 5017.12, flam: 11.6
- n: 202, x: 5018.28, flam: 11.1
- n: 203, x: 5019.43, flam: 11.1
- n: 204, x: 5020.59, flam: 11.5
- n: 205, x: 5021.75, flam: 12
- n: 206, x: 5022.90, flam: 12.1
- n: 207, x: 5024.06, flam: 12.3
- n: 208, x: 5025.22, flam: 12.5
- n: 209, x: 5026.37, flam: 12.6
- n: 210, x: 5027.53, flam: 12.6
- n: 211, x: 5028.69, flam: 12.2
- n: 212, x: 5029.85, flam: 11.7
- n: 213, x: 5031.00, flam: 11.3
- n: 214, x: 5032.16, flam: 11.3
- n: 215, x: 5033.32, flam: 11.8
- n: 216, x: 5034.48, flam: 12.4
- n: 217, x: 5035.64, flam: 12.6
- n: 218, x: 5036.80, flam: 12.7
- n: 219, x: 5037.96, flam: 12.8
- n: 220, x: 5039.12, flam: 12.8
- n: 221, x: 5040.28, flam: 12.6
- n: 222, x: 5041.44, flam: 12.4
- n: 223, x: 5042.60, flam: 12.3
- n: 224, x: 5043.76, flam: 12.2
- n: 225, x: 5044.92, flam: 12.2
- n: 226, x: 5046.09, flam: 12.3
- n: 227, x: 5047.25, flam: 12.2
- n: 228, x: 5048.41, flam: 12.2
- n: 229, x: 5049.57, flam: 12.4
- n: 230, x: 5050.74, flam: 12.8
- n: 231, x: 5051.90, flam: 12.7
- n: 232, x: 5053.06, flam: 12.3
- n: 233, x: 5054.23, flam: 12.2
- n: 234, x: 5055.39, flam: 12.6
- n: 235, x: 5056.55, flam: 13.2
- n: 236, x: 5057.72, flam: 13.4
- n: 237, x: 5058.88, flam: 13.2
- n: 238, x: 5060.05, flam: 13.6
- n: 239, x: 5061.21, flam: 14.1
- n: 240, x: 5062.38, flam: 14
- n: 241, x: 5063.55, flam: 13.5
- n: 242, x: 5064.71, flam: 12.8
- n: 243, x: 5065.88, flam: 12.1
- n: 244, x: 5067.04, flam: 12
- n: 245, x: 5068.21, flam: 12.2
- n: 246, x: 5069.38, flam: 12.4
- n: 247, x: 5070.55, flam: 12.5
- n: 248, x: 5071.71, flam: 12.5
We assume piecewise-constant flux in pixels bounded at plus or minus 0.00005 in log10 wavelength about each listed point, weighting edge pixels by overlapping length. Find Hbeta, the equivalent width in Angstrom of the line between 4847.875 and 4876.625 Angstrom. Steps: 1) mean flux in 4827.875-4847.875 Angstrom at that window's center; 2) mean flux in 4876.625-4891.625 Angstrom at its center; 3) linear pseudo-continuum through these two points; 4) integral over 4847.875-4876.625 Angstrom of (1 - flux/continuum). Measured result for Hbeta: 2.2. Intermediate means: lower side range 12.4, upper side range 12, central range 11.3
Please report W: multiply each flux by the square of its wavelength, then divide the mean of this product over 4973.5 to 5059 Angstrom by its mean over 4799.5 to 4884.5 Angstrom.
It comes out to 1.09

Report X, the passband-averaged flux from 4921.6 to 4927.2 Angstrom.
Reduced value 12.3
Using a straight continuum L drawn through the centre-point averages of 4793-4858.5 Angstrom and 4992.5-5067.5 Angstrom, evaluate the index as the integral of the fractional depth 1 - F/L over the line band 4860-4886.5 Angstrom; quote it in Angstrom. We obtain 2.2 Angstrom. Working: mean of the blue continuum 12.5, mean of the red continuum 12.4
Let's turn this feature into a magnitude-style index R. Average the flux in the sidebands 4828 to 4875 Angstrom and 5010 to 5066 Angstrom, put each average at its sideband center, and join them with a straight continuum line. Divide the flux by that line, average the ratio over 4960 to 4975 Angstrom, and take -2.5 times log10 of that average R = -0.09 mag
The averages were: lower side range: 11.8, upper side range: 12.4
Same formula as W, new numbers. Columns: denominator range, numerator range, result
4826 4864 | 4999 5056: 1.10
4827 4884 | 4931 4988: 1.13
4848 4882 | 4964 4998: 1.14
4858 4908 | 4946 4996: 1.11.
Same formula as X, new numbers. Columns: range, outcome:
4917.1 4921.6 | 12.6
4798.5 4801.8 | 12.7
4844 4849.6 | 12.4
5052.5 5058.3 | 12.7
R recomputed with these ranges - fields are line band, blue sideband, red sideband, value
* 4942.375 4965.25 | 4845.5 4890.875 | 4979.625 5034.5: -0.11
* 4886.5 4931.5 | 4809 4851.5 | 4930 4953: 0.02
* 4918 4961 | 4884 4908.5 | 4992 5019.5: -0.03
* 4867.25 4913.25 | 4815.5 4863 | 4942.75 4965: 0.04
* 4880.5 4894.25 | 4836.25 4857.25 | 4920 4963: 0.03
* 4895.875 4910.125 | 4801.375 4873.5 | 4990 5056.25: -0.04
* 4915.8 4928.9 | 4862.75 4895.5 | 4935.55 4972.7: 0.00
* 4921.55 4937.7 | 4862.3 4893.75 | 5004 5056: -0.07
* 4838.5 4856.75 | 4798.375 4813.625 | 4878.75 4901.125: 0.05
